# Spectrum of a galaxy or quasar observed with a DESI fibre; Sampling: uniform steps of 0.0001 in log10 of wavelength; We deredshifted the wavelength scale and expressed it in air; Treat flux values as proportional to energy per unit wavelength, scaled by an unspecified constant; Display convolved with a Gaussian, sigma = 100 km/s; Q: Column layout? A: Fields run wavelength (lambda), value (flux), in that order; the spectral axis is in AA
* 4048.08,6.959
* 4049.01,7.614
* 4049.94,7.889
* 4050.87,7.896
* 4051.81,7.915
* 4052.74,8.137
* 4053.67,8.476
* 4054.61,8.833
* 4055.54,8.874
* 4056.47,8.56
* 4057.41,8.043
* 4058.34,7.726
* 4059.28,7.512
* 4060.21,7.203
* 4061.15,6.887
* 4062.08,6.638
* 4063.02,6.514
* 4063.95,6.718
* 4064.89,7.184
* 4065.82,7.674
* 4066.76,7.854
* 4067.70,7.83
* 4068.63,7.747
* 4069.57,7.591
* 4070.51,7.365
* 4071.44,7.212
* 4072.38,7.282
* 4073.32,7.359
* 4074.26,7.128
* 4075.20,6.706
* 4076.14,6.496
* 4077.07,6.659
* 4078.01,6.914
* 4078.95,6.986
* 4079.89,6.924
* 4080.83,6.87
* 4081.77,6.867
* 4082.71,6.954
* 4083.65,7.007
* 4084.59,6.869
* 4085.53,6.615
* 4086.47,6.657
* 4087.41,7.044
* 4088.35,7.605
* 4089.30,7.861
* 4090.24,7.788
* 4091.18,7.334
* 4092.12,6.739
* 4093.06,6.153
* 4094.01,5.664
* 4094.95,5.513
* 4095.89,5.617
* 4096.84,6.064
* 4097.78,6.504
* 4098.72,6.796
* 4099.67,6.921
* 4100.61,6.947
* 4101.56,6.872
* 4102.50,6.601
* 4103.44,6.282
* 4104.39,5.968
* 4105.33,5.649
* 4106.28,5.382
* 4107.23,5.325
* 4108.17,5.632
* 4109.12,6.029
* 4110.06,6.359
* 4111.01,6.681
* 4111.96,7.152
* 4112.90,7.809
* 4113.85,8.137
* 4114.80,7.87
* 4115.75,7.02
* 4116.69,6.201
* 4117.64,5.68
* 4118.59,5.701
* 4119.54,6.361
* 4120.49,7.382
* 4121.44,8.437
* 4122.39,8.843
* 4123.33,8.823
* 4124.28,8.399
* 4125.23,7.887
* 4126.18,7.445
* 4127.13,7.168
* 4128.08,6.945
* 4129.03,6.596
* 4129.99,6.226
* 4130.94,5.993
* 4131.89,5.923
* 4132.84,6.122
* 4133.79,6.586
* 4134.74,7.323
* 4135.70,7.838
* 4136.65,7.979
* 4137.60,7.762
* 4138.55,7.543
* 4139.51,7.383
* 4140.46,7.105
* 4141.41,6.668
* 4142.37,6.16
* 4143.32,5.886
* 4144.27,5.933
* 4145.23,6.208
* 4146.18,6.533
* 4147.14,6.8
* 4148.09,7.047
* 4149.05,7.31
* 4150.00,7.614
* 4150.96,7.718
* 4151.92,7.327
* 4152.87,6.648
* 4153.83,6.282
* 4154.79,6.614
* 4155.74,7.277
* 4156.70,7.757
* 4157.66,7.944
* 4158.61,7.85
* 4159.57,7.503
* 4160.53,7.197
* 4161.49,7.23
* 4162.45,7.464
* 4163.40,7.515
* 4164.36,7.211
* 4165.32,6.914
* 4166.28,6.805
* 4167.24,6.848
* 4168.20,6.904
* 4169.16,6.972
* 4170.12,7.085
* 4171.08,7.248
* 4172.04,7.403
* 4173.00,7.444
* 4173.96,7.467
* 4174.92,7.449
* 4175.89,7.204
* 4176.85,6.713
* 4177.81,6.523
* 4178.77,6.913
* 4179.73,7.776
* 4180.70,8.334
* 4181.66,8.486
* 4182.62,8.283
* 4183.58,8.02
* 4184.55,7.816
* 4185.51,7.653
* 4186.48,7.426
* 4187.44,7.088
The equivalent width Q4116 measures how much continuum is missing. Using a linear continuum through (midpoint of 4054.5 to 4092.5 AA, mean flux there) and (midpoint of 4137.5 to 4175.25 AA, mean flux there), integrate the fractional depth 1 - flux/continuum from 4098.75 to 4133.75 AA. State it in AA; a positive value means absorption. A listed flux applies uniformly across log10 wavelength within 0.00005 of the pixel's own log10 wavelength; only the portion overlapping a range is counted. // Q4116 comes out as 1.86 AA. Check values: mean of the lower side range 7.27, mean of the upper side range 7.09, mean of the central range 6.8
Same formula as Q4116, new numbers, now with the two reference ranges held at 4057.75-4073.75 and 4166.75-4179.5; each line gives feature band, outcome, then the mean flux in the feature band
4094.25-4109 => 2.3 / 6.13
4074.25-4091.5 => 0.7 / 7.01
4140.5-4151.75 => 0.6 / 6.75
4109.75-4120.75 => 0.5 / 6.86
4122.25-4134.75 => 0.1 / 7.12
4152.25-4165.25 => -0.2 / 7.26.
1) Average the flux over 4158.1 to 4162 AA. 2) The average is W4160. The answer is 7.45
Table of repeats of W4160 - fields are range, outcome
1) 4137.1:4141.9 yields 7.29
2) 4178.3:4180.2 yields 7.35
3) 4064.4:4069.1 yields 7.65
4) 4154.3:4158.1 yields 7.39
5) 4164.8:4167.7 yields 6.85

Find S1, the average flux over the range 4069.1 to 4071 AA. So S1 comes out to 7.49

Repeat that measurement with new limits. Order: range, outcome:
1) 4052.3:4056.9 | 8.59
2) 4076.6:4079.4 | 6.87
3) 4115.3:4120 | 6.19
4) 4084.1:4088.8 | 6.96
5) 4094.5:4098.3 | 5.94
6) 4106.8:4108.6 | 5.5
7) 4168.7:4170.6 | 7.03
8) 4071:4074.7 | 7.23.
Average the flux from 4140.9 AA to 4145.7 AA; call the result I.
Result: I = 6.18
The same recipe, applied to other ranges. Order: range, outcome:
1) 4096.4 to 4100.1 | 6.57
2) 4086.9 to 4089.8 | 7.48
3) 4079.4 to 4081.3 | 6.89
